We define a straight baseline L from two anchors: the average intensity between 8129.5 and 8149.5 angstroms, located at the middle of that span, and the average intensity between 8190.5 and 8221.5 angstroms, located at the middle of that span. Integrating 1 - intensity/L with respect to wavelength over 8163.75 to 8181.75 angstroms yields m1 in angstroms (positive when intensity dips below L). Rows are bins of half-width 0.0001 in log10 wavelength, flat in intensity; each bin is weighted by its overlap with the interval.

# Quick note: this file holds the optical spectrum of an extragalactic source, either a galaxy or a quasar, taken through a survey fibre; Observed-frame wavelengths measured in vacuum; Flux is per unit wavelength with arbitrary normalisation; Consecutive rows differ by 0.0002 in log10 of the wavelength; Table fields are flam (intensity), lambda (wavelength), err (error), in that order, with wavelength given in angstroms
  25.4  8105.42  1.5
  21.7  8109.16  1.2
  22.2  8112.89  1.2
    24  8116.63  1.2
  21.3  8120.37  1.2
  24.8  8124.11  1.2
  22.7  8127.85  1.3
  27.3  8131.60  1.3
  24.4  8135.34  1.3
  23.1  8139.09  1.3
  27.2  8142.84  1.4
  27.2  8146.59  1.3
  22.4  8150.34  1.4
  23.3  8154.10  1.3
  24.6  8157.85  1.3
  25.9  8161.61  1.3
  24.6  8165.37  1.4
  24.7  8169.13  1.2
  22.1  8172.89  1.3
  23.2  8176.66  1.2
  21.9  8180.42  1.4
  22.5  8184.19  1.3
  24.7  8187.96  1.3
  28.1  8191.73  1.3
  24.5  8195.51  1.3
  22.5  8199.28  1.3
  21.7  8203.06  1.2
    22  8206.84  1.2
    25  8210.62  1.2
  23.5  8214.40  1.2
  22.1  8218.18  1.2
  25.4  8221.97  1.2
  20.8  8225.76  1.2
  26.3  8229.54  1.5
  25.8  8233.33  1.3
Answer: 1.0 angstroms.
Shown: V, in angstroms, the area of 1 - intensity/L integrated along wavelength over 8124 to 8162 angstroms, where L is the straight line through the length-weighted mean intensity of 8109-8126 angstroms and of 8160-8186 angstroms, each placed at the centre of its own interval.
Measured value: -2.6 angstroms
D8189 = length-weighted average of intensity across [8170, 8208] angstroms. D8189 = 23.4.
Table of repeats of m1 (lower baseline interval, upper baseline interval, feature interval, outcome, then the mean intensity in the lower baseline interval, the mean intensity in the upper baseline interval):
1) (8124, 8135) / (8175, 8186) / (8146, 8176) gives -1.0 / 24.9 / 22.5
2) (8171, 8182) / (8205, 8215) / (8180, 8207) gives -0.8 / 22.4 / 23.5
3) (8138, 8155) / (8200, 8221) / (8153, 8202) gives -0.3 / 24.8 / 22.9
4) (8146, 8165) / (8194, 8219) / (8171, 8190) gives 0.7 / 24.5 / 23.1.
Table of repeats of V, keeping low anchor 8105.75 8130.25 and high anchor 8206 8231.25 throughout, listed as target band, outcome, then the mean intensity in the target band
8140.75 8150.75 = -1.21 angstroms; 26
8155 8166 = -0.77 angstroms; 24.9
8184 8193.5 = -0.84 angstroms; 25.5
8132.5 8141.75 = -0.51 angstroms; 24.4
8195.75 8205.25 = 0.41 angstroms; 22.5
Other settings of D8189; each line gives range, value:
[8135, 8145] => 25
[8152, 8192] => 24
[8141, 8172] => 24.9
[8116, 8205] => 24.1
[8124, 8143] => 24.7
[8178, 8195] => 24.3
